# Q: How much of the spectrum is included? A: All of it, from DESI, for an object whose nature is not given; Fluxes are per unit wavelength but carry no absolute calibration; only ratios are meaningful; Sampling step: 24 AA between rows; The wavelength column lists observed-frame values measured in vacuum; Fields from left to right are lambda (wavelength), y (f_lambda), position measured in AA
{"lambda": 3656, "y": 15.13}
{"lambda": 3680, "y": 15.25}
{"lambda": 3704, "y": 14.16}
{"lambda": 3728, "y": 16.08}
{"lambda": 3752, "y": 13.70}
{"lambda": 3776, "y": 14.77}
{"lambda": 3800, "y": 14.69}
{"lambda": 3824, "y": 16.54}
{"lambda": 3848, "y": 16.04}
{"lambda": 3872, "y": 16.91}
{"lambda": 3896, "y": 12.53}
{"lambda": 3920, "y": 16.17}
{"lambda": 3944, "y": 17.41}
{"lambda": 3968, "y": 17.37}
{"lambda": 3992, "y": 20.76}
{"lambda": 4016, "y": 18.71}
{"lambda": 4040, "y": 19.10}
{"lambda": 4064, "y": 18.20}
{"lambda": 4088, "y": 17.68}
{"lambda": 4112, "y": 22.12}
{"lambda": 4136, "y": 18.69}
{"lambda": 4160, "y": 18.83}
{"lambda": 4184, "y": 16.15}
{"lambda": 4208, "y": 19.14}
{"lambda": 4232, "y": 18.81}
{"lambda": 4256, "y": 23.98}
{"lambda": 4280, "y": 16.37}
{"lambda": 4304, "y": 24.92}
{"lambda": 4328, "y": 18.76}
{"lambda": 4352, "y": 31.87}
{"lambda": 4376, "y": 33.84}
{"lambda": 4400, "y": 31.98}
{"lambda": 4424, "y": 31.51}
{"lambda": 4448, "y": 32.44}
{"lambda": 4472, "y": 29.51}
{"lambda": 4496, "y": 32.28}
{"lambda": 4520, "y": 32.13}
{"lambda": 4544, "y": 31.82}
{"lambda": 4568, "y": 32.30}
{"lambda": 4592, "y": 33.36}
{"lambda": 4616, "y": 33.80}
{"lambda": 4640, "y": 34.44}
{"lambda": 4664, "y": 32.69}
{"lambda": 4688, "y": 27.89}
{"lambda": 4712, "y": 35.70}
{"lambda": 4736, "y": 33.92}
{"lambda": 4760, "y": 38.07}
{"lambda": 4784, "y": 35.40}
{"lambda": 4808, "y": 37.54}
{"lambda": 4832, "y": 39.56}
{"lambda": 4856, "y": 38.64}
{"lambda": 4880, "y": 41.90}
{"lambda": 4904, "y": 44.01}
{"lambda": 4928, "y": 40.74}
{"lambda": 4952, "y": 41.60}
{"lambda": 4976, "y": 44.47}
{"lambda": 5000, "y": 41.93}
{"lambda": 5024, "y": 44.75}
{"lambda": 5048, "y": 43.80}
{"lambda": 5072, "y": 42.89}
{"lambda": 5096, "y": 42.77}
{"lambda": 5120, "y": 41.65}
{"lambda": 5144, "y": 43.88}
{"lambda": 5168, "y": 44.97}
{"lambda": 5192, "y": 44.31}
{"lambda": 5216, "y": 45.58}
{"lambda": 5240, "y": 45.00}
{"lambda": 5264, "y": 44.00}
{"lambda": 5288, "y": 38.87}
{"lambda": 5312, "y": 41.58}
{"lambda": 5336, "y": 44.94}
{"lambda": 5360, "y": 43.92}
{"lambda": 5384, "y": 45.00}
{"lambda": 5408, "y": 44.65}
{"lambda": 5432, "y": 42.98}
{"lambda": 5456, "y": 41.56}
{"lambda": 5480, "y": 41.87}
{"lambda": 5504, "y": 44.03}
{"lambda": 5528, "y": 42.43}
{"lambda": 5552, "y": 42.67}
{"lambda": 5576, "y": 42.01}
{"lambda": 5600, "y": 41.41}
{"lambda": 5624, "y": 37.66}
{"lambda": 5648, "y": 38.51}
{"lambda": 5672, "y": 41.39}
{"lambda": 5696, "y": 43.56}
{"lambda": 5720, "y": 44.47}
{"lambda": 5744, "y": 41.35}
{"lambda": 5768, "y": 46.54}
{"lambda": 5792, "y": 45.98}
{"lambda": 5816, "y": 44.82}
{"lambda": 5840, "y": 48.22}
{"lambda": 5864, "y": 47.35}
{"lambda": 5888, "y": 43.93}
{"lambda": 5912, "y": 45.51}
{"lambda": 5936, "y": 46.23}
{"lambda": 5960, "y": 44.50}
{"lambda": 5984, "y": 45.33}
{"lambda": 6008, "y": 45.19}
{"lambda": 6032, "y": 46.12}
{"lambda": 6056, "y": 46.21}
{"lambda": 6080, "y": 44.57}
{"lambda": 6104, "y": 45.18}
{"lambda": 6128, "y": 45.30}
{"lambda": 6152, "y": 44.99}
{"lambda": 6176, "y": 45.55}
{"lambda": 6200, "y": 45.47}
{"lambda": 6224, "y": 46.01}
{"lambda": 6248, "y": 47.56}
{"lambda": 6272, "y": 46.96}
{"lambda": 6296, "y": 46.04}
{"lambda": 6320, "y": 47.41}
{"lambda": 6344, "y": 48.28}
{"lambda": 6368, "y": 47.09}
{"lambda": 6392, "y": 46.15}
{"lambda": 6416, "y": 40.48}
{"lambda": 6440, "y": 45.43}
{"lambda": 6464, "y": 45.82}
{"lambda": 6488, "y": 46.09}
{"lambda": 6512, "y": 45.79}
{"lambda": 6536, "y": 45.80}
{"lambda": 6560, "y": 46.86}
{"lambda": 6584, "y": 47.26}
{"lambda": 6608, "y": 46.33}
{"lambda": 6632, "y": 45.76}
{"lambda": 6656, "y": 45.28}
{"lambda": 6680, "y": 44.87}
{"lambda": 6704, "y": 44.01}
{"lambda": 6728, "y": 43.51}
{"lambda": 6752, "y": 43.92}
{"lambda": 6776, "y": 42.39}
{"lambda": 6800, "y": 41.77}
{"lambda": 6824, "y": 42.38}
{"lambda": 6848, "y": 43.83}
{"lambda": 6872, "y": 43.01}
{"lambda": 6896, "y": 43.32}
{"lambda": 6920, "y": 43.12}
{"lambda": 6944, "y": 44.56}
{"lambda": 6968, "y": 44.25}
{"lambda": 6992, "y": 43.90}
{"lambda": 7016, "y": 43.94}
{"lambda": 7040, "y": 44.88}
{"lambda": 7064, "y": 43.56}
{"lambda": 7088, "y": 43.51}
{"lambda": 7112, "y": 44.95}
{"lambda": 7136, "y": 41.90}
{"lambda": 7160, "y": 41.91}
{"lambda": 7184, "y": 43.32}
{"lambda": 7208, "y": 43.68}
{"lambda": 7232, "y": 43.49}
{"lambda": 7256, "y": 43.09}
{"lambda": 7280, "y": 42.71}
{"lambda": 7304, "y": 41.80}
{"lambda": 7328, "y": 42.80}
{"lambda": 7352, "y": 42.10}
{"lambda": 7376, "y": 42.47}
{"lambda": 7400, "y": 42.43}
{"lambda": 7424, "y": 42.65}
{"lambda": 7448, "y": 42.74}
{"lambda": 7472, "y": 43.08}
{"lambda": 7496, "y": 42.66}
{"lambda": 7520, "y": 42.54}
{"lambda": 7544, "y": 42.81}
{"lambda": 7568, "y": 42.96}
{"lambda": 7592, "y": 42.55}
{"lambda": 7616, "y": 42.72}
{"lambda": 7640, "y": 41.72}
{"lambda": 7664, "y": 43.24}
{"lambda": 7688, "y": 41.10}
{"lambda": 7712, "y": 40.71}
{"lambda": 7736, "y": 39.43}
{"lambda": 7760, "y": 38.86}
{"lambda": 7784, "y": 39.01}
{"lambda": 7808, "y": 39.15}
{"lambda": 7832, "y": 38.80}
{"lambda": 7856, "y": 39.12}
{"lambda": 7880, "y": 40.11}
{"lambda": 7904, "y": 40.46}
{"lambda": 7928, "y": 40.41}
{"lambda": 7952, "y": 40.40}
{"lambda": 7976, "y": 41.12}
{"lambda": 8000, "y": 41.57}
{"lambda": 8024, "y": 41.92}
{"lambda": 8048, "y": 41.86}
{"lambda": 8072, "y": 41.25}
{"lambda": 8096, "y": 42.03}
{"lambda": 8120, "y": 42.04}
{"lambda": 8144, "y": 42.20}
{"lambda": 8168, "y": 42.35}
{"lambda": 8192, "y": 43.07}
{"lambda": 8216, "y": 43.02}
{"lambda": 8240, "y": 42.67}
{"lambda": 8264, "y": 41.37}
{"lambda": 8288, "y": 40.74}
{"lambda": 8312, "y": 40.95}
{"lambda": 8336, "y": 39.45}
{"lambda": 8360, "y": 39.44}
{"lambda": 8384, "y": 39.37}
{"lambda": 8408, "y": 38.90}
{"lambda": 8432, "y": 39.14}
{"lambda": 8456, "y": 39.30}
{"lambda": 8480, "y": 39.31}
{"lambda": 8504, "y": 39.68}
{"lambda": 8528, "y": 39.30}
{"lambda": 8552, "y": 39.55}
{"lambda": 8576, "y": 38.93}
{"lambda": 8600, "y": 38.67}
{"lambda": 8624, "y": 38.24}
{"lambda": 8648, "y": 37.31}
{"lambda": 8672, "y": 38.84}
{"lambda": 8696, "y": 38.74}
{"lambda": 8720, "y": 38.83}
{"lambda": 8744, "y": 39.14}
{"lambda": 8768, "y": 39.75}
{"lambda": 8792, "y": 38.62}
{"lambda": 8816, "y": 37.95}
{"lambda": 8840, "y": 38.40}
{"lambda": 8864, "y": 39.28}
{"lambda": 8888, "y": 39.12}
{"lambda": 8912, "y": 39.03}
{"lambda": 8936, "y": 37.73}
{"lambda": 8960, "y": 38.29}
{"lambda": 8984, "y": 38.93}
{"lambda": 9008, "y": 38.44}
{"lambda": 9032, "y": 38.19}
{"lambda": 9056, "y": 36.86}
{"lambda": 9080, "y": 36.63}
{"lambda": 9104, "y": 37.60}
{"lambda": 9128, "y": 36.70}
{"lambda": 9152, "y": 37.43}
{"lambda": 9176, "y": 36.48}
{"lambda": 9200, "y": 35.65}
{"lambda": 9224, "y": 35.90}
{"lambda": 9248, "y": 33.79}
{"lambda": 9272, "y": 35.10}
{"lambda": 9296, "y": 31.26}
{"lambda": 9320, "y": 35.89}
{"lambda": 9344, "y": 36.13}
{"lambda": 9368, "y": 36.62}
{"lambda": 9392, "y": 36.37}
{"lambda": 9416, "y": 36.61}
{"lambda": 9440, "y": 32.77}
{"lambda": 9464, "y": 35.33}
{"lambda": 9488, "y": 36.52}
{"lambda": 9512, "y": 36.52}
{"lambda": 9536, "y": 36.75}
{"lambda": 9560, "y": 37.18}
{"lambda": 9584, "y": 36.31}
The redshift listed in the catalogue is 0.09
